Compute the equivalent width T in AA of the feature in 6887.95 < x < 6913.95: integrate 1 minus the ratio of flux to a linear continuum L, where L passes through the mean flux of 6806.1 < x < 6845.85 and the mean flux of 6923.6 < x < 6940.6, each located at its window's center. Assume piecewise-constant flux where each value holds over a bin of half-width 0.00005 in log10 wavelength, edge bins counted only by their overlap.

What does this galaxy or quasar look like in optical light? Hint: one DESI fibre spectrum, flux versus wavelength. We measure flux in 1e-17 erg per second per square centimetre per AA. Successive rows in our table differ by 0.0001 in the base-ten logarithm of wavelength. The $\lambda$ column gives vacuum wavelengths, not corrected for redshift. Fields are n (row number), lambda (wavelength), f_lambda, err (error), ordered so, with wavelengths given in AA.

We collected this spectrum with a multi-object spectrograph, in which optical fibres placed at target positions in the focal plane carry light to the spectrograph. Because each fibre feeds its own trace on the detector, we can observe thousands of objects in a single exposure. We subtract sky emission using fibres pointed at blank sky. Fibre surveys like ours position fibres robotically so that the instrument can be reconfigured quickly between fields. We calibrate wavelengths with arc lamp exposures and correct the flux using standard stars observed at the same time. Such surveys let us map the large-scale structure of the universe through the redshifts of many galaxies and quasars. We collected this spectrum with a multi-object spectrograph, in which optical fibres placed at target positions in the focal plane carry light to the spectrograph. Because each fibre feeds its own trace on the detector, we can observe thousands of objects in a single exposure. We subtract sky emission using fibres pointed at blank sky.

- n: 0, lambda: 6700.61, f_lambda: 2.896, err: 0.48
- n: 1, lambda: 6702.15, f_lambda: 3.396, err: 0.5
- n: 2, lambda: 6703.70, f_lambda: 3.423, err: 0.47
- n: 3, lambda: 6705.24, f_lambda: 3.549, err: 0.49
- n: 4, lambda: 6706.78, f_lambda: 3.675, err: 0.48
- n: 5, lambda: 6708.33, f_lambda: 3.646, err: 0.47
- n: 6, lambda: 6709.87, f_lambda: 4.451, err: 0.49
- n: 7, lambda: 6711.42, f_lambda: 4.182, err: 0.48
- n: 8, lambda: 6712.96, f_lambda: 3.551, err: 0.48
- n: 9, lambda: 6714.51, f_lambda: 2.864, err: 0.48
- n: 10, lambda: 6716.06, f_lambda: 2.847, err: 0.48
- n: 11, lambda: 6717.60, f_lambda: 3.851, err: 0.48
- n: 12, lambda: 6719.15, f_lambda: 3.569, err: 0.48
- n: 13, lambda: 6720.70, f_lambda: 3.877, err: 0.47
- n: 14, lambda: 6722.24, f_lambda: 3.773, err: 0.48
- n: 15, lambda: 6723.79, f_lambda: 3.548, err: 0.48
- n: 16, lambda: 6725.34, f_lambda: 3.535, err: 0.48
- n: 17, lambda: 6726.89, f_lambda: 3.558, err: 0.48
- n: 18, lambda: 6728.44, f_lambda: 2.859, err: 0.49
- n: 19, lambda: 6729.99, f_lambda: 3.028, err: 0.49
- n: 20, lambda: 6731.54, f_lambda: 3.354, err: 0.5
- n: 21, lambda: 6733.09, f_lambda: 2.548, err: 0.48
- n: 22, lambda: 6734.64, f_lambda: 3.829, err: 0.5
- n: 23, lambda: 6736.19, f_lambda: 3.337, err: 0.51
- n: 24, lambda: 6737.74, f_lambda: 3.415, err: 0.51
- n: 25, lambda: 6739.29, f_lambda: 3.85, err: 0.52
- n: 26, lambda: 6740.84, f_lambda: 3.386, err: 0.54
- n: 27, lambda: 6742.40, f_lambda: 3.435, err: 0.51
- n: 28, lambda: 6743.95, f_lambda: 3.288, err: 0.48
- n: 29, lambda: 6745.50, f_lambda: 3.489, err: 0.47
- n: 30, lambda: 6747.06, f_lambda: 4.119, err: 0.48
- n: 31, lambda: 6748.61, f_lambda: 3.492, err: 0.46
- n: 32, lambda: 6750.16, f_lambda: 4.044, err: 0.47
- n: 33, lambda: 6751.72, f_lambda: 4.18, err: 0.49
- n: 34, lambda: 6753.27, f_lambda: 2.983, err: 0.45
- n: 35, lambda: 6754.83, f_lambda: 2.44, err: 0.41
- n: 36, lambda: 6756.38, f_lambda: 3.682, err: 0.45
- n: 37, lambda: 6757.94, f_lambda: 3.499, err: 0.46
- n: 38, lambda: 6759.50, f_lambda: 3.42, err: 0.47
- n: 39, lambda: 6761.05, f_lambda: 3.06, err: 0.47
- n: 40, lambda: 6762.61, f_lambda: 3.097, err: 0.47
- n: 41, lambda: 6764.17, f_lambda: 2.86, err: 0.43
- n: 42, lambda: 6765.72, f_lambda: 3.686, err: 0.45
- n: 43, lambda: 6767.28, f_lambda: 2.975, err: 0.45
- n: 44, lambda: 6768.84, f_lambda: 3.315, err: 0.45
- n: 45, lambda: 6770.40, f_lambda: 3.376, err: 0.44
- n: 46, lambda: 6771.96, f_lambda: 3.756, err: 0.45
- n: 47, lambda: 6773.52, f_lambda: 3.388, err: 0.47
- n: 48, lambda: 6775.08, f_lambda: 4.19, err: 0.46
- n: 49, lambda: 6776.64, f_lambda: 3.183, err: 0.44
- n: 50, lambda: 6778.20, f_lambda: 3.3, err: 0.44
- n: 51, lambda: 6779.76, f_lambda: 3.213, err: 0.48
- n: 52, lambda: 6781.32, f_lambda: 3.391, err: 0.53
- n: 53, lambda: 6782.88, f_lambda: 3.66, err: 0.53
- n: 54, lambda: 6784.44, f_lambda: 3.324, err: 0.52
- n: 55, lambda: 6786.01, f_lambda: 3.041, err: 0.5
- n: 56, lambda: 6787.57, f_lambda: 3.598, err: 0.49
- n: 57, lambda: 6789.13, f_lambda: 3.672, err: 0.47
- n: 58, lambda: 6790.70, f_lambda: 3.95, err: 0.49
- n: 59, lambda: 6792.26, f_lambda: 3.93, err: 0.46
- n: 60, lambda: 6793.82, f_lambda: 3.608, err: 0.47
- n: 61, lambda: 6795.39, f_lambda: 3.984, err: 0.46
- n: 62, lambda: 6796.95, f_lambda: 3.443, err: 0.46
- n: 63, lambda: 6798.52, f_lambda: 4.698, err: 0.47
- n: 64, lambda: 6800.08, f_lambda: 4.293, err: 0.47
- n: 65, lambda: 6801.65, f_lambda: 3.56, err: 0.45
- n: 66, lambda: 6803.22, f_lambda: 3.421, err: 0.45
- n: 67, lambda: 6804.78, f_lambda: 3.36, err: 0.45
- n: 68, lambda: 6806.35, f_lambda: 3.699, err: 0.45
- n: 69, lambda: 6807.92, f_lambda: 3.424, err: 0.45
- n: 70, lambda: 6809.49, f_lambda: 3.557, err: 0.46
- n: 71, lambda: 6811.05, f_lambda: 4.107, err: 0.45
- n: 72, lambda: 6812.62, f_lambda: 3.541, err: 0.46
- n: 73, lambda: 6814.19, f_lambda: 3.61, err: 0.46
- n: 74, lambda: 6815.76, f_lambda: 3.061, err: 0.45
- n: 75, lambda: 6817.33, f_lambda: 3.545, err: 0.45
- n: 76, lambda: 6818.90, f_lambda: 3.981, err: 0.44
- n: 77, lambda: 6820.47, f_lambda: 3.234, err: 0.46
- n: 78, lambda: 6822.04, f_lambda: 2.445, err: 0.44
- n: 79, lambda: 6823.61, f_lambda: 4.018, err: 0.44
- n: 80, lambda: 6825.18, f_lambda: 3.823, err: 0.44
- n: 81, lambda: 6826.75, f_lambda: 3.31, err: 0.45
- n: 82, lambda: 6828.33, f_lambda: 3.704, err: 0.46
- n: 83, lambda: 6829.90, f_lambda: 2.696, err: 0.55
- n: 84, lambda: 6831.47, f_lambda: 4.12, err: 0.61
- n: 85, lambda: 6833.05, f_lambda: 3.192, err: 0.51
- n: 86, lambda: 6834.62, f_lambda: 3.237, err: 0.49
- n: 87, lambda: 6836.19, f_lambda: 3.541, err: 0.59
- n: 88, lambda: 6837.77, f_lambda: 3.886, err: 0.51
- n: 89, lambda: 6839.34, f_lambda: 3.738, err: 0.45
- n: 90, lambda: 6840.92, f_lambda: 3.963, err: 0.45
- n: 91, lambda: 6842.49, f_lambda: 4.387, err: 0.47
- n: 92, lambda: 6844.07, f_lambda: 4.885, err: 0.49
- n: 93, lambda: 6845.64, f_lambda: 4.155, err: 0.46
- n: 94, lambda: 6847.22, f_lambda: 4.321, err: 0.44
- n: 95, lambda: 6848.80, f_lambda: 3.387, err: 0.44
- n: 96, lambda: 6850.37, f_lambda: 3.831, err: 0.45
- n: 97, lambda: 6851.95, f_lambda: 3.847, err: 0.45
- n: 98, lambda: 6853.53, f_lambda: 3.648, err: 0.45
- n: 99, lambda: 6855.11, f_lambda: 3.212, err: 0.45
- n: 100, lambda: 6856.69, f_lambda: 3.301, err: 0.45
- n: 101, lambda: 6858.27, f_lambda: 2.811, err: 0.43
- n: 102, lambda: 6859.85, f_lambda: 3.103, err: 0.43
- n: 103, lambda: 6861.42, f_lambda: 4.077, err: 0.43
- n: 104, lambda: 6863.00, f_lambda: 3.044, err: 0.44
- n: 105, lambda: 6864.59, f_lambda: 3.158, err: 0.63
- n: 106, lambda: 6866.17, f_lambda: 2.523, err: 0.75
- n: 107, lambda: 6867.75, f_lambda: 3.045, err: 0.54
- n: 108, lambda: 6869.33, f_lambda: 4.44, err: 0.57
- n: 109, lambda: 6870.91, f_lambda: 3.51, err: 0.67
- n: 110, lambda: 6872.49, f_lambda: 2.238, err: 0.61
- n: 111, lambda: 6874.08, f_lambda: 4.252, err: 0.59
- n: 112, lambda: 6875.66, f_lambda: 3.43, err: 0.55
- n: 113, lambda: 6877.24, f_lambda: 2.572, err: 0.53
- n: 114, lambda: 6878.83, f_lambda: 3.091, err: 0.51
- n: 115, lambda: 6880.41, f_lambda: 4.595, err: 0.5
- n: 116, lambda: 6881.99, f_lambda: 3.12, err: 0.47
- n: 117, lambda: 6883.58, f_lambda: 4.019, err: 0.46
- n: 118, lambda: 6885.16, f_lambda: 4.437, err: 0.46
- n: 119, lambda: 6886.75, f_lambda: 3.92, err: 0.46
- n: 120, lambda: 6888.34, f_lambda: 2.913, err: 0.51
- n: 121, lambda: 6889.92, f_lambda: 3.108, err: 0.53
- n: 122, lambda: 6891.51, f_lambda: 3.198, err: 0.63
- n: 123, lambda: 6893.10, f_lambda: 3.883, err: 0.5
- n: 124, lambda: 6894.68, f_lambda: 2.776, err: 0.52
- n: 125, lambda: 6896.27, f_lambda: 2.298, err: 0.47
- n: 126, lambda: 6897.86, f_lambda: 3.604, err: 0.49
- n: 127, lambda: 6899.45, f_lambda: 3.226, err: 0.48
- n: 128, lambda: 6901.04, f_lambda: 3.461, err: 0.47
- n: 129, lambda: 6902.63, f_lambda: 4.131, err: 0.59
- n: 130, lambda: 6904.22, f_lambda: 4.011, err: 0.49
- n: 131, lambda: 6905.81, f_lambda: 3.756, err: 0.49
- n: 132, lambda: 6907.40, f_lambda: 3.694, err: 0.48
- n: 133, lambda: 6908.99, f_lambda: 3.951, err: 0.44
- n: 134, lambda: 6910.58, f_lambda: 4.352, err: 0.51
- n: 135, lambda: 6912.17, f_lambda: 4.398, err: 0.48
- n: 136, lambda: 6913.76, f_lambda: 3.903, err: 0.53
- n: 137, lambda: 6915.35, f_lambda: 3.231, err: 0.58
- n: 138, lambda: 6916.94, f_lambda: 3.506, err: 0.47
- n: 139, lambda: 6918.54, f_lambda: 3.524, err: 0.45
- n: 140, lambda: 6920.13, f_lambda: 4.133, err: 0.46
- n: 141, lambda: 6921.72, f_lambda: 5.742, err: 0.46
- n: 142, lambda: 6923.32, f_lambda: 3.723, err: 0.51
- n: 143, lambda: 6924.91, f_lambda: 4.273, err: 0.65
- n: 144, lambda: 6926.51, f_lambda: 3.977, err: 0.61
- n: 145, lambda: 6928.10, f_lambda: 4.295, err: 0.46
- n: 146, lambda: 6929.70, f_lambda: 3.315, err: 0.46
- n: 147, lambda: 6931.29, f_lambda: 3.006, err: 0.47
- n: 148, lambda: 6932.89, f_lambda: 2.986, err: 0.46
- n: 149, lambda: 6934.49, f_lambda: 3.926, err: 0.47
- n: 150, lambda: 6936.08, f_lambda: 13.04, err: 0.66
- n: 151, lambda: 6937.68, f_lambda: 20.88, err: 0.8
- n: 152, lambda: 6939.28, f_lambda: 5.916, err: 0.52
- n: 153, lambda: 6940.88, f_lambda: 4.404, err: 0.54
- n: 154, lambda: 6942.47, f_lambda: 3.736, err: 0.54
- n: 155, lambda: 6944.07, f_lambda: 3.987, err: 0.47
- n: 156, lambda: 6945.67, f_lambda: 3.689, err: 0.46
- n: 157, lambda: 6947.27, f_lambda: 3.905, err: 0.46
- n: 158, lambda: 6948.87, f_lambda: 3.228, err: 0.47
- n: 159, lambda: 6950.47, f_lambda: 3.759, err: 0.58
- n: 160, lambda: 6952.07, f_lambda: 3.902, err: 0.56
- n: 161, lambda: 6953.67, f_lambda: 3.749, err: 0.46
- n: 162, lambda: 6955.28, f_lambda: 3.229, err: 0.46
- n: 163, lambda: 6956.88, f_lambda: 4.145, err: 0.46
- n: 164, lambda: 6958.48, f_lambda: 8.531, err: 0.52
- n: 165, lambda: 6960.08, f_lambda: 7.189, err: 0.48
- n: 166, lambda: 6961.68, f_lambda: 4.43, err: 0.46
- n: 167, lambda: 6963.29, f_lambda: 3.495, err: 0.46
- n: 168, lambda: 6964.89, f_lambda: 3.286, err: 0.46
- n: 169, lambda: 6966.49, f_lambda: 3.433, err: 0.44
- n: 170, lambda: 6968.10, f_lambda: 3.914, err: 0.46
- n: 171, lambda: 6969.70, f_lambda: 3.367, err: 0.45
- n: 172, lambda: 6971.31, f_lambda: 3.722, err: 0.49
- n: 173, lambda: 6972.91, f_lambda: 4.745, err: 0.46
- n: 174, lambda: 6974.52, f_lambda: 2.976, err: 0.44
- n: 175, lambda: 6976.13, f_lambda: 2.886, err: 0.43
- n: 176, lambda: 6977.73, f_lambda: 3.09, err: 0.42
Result 9.46 AA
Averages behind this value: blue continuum 3.64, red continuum 6.41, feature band 3.57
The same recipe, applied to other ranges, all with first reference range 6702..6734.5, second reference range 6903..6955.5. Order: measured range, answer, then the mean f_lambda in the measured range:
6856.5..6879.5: 5.90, 3.24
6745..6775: 2.39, 3.43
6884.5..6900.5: 4.15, 3.33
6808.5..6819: 1.14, 3.6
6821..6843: 3.12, 3.56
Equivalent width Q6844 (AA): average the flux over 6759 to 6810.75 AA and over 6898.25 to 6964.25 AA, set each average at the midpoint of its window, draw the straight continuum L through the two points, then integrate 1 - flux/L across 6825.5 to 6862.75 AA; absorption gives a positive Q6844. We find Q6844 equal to 3.3 AA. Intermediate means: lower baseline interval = 3.54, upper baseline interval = 4.72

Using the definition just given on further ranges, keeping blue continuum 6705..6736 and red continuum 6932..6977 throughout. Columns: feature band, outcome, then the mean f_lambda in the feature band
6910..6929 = 2.78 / 4.08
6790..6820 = 2.40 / 3.72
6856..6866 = 2.73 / 3.2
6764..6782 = 2.04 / 3.4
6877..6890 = 2.73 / 3.59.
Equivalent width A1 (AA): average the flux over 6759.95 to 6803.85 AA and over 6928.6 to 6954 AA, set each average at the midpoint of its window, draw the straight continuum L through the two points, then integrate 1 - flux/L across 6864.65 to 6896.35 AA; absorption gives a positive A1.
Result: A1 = 9.03 AA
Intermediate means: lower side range 3.53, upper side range 5.48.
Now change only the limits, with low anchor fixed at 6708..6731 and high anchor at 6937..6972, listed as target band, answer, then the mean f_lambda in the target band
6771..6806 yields 2.8 AA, 3.63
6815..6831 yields 2.9 AA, 3.4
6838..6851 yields 0.6 AA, 4.08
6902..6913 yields 1.5 AA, 4.04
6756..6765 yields 1.3 AA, 3.25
